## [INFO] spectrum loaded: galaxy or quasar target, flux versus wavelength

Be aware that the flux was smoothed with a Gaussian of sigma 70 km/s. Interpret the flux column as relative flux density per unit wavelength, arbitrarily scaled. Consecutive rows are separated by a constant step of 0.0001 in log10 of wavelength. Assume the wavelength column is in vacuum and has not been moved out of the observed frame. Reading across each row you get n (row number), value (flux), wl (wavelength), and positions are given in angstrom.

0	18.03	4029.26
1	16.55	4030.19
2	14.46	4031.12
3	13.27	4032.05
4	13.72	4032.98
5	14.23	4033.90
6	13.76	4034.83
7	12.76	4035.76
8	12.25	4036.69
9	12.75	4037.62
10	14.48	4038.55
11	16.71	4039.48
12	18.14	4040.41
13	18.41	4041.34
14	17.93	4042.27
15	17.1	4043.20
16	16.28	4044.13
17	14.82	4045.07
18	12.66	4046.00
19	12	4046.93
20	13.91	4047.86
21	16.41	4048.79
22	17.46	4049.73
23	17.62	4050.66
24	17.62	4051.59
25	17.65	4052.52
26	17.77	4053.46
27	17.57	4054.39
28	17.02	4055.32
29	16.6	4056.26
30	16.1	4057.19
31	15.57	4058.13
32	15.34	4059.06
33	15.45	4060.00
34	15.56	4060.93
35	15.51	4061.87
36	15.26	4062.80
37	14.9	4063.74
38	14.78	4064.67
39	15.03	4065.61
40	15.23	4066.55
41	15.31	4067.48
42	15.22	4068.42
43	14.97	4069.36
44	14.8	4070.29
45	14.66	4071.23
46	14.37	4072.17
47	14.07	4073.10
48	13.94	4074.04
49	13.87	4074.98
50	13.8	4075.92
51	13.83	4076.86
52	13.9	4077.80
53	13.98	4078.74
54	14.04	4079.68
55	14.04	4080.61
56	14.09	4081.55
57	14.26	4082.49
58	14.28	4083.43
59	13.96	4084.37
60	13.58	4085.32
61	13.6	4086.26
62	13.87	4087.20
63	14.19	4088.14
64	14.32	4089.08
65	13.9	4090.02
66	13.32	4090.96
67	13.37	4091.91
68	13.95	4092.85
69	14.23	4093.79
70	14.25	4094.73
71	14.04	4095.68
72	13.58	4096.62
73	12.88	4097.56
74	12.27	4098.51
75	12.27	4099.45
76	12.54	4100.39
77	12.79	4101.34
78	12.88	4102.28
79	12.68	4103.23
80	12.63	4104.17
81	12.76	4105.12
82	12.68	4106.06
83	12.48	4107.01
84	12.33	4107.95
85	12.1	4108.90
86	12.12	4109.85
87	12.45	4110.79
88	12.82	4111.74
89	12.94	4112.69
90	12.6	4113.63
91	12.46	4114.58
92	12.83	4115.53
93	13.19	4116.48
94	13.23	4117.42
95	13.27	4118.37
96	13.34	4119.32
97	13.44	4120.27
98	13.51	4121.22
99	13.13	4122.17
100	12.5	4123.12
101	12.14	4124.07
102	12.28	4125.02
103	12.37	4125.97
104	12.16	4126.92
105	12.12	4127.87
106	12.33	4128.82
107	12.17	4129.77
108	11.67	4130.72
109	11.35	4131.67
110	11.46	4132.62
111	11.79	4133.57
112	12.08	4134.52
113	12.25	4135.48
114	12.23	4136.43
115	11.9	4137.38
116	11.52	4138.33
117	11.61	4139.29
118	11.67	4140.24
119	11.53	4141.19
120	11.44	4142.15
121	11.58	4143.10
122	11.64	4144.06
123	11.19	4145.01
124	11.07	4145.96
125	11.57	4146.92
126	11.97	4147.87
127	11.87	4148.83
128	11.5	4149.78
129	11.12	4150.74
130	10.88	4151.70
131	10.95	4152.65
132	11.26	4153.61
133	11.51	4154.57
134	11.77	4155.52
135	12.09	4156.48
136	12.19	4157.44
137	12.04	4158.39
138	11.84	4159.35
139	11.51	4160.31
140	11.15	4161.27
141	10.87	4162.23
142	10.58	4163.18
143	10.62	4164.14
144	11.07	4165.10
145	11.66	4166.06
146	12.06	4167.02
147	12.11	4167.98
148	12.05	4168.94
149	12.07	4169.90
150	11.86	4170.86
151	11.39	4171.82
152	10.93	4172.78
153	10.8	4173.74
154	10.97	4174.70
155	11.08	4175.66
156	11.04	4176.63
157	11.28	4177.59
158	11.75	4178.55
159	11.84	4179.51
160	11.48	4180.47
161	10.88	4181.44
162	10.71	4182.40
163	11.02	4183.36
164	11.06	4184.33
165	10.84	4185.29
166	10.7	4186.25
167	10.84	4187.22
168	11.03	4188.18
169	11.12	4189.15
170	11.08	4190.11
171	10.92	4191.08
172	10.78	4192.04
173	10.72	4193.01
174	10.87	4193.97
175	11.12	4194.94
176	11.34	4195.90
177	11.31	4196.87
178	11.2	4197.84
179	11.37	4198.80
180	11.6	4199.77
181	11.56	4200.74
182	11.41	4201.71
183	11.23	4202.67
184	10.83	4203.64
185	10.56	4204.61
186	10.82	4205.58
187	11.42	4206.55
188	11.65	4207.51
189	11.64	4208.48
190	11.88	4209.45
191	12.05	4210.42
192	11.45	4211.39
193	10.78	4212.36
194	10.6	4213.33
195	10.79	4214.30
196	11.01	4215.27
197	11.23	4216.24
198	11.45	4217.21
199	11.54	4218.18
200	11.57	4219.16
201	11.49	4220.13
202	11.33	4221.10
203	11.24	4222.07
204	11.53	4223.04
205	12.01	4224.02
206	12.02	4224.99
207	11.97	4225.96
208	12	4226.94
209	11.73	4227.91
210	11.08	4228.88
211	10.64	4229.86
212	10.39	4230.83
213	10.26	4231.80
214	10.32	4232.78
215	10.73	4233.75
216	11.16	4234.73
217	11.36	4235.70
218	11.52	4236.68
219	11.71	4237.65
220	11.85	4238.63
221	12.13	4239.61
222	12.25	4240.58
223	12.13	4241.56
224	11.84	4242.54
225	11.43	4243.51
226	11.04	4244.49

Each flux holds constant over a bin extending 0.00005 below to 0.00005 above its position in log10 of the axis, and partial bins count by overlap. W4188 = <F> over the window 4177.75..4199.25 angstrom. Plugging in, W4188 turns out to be 11.1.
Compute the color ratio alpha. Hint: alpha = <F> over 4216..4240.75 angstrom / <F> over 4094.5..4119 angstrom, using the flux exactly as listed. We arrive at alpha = 0.89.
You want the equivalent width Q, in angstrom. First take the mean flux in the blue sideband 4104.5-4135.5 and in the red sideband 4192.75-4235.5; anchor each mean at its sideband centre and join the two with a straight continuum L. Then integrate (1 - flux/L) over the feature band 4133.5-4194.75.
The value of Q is 2.7 angstrom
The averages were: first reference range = 12.5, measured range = 11.4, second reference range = 11.3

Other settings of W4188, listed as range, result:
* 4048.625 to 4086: 15.2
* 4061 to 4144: 13.2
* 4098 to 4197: 11.8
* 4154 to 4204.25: 11.3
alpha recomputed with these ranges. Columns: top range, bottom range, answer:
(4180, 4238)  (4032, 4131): 0.79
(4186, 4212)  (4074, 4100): 0.81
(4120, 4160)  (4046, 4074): 0.76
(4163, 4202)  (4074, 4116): 0.84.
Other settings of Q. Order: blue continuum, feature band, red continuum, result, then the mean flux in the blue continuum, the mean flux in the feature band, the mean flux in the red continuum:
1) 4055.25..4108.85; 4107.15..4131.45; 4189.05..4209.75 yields 1.0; 14.1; 12.6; 11.2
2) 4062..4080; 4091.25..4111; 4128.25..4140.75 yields 0.5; 14.5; 12.9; 11.9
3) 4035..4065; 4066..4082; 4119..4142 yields 0.3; 15.7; 14.4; 12.2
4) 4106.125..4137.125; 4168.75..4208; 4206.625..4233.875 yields 1.7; 12.5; 11.2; 11.3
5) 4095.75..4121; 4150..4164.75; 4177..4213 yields 0.7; 12.8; 11.4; 11.2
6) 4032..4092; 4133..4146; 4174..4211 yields 1.0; 15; 11.7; 11.2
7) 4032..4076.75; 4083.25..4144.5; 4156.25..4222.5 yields 3.8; 15.3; 12.7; 11.3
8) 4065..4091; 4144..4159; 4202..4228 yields 1.4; 14.2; 11.5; 11.4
